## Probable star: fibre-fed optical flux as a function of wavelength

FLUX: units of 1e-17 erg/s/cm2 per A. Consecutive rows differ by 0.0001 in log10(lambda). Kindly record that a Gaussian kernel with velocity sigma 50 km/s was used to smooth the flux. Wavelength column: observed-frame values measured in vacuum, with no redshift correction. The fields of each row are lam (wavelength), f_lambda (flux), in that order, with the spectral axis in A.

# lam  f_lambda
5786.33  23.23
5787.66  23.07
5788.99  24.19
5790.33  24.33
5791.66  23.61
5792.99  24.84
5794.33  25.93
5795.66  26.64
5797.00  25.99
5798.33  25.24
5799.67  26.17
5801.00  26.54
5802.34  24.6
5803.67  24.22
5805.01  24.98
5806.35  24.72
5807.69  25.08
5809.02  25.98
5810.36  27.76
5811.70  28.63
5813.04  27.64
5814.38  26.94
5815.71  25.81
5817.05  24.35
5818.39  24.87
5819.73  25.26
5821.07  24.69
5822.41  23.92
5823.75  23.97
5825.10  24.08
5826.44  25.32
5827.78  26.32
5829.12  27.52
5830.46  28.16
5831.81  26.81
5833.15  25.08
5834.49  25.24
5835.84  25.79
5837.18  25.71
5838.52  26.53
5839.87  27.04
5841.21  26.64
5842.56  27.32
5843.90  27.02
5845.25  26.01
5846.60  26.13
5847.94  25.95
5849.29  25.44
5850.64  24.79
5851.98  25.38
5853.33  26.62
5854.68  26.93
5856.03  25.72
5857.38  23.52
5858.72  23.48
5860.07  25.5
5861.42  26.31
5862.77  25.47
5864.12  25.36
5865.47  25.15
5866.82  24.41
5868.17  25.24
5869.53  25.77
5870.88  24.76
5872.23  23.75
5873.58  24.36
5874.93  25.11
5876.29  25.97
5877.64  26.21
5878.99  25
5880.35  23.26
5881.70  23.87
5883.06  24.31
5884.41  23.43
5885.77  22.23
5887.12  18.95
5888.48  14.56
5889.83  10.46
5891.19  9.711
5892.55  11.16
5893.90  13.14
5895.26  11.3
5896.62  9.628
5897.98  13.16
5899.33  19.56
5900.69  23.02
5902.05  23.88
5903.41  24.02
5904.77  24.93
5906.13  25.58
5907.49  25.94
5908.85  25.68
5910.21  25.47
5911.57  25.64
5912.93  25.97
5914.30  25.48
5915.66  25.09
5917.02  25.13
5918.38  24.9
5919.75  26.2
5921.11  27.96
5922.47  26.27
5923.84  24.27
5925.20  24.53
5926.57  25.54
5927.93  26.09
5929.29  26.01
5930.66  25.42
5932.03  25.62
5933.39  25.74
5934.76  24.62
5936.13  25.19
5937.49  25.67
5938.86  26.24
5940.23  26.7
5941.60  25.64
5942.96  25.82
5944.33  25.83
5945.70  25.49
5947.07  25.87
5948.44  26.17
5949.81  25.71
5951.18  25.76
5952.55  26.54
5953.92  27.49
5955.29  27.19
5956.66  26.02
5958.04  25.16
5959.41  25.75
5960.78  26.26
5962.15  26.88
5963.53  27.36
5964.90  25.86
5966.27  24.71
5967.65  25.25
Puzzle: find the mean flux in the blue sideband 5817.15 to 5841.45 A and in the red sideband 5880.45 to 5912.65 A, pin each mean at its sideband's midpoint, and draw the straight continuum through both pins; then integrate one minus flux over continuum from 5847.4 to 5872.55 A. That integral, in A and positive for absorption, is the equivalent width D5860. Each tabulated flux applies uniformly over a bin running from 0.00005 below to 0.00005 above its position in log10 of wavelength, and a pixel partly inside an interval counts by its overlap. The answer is -2.5 A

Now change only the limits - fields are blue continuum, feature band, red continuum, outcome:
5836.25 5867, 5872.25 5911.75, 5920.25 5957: 7.9 A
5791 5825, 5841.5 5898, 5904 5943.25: 6.7 A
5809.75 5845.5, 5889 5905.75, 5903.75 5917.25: 6.1 A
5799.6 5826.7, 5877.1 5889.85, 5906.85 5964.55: 2.0 A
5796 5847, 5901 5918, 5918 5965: 0.5 A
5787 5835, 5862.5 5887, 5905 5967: 1.1 A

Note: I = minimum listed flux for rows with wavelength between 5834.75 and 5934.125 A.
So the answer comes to 9.628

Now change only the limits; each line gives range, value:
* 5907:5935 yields 24.27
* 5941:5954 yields 25.49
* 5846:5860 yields 23.48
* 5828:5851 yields 24.79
